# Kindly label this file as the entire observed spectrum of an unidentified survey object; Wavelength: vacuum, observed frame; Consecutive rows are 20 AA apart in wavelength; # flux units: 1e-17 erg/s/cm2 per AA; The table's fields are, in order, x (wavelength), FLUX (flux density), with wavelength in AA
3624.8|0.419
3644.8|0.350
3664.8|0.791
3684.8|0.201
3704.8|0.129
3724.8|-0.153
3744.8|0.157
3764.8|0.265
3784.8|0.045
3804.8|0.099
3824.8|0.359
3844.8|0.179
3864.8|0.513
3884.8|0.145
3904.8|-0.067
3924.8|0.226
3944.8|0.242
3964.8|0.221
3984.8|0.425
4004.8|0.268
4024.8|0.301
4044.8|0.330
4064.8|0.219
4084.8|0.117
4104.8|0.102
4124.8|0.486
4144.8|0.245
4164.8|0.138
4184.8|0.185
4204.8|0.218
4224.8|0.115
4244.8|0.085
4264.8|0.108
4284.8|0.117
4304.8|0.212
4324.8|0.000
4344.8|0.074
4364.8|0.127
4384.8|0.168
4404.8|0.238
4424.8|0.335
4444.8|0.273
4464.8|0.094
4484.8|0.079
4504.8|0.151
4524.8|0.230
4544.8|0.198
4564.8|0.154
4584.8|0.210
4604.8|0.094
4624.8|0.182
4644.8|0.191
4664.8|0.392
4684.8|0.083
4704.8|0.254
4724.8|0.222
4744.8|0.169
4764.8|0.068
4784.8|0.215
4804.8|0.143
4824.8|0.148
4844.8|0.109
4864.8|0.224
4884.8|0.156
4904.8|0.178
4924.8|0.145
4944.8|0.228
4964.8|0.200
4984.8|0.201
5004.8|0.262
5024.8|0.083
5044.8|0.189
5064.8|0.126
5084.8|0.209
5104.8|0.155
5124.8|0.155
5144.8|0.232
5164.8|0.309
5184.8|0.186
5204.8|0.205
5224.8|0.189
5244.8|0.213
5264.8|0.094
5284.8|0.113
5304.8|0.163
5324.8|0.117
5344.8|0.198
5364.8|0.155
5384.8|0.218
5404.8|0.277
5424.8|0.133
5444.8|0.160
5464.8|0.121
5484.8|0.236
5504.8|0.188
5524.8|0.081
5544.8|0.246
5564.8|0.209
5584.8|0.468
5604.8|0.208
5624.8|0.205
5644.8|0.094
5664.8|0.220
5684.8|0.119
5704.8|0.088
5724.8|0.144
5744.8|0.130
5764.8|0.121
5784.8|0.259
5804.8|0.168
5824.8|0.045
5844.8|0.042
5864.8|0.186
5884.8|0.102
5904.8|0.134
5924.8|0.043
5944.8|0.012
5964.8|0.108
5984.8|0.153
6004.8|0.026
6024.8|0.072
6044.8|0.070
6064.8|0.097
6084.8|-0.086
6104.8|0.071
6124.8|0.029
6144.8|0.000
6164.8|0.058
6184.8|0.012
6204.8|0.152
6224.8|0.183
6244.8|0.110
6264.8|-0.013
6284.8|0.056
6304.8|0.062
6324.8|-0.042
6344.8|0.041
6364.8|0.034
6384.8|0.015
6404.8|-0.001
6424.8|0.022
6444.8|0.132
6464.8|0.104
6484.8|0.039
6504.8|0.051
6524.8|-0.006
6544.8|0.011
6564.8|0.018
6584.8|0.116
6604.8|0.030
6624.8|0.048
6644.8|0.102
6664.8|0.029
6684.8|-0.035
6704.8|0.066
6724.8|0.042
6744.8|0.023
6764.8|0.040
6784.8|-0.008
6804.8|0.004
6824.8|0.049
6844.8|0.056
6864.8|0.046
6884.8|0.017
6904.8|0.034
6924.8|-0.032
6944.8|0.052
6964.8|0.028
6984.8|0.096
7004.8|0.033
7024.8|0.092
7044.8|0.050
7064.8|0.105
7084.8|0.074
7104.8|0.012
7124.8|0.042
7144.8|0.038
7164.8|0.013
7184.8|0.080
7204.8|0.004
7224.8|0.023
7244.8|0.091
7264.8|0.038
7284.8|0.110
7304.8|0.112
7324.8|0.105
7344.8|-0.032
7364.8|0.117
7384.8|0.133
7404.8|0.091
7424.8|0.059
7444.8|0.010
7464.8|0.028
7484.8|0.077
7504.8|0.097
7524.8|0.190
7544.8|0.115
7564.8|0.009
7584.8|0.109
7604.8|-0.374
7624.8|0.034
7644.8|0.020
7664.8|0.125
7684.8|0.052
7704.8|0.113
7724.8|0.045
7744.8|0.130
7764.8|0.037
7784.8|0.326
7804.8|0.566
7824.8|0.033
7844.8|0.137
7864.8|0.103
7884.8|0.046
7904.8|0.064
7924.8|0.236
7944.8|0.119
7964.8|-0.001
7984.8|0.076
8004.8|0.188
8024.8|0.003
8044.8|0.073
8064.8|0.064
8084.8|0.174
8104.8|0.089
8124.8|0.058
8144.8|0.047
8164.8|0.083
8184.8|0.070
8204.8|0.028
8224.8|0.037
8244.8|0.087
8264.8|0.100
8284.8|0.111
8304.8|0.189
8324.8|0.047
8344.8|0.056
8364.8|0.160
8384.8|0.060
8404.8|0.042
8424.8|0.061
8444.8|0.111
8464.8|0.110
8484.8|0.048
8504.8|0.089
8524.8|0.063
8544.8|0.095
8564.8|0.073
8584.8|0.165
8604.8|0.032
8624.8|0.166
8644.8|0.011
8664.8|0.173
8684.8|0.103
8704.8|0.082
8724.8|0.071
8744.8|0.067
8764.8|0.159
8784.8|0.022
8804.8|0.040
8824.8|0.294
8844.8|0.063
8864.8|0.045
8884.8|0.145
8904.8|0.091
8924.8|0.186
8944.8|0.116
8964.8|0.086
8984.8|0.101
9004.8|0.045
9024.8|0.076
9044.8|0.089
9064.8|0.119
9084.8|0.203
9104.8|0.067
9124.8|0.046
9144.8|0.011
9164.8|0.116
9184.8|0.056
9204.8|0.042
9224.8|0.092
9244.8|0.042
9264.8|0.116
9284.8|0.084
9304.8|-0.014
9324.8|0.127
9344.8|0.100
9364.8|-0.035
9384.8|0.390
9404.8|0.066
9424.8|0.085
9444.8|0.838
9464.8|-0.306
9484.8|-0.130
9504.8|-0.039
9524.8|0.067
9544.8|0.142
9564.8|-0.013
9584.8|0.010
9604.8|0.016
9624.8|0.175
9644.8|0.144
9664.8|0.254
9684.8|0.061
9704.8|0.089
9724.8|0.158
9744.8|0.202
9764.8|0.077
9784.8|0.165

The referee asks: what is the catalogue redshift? 1.09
